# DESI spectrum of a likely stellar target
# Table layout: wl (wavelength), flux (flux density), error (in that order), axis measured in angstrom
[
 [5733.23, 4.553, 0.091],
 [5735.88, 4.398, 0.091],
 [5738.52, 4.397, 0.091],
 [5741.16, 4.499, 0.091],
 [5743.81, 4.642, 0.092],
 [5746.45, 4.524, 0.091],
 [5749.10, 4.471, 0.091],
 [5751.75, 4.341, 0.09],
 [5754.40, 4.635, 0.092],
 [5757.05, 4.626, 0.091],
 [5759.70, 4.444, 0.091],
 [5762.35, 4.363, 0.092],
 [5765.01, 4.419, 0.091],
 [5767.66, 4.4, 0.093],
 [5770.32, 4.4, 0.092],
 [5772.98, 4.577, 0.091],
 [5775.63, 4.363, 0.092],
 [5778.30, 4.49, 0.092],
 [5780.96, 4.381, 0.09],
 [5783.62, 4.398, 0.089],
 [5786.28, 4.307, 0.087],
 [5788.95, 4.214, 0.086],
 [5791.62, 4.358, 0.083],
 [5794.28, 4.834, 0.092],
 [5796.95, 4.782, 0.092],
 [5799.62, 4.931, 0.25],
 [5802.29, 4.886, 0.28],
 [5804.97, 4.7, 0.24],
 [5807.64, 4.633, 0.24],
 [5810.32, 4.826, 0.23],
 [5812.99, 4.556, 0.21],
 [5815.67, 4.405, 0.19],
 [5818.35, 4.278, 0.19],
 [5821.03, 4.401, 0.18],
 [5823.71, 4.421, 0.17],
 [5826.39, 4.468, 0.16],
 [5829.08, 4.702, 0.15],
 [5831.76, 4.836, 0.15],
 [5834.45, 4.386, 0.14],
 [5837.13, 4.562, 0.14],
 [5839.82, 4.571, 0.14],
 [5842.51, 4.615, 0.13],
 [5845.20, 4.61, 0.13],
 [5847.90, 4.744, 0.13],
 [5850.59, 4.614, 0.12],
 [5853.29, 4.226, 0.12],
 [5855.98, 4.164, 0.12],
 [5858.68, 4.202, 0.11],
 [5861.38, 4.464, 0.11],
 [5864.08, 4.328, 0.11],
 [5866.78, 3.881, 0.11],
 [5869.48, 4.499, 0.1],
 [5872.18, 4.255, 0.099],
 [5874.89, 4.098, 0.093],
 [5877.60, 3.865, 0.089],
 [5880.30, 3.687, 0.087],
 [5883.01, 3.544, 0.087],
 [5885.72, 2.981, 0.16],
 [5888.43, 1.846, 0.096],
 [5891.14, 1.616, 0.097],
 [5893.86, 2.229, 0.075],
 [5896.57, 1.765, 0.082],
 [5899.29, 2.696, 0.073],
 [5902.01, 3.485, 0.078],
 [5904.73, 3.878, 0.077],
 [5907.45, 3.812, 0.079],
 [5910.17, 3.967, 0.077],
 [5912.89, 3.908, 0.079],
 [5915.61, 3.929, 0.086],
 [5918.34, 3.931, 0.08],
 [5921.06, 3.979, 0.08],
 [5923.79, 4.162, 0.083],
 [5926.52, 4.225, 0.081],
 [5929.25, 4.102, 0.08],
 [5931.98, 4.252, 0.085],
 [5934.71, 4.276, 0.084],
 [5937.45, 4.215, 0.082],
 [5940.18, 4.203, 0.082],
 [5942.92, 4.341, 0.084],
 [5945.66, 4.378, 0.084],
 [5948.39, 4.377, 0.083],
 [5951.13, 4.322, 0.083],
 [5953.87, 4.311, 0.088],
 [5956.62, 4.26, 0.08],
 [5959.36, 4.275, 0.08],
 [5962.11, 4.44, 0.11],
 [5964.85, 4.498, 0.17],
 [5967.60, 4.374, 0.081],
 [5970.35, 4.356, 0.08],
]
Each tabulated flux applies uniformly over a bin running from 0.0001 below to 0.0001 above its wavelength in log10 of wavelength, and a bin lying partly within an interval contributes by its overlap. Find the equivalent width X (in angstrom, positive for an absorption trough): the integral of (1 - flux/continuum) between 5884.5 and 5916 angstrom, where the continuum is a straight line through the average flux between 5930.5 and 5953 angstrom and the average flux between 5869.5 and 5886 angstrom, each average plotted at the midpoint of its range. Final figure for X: 8.1 angstrom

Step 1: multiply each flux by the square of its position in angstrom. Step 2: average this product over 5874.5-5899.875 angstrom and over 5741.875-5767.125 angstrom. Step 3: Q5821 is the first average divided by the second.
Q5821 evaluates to 0.65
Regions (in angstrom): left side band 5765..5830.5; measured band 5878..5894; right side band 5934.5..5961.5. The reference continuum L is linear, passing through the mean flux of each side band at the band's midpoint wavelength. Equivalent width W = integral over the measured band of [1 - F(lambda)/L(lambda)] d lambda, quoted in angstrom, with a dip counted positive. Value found 6.0 angstrom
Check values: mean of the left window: 4.53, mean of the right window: 4.3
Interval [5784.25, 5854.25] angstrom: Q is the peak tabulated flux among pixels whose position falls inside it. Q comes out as 4.931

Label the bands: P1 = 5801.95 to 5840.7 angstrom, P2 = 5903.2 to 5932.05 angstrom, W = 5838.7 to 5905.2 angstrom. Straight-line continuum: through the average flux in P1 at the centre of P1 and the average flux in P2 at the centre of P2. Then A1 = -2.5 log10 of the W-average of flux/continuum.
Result 0.16 mag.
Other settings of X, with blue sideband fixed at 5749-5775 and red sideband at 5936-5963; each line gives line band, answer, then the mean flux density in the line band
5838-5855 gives -0.6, 4.55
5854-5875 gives 0.7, 4.25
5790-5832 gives -1.8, 4.62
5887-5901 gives 7.3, 2.07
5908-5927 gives 1.5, 4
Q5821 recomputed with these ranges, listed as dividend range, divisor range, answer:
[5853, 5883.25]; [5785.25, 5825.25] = 0.92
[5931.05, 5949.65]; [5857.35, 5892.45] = 1.21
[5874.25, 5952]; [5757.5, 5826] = 0.84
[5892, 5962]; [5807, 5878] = 0.90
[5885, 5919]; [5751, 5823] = 0.71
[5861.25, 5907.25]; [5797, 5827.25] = 0.74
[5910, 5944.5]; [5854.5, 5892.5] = 1.14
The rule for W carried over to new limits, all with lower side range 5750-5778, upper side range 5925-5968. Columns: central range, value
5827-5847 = -1.0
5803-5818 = -0.7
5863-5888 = 3.1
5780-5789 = 0.2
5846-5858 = -0.1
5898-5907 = 1.9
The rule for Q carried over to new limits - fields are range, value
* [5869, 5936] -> 4.499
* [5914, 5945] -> 4.341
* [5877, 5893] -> 3.865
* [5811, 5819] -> 4.556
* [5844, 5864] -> 4.744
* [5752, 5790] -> 4.635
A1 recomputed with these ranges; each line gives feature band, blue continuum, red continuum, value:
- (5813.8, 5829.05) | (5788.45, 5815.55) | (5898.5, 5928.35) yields 0.025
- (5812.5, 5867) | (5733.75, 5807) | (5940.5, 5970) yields -0.002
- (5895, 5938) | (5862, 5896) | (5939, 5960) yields 0.035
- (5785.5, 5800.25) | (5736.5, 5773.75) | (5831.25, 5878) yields -0.029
